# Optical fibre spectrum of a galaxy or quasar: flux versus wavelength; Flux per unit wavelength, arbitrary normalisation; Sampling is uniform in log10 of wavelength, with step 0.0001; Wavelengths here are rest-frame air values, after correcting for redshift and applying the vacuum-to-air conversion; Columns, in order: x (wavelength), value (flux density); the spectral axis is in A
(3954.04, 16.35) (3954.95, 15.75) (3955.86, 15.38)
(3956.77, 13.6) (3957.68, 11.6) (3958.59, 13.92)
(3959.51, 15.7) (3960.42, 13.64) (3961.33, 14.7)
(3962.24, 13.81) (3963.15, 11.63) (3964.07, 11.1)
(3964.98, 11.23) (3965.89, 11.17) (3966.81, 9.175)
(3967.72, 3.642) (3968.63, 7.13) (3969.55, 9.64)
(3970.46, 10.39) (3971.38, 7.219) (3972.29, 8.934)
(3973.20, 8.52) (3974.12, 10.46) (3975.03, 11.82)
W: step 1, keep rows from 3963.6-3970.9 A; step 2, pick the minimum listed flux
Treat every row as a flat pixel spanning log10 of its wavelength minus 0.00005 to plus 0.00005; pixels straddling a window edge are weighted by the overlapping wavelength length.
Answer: 3.642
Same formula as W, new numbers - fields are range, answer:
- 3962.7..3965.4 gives 11.1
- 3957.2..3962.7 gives 11.6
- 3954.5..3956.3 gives 15.38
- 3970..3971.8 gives 7.219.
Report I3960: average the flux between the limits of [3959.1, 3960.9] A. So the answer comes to 14.7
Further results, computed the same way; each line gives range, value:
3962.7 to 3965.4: 11.3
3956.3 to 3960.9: 13.7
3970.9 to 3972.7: 8.07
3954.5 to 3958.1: 14.1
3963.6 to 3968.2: 9.25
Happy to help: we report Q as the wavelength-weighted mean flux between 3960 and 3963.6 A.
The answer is 13.5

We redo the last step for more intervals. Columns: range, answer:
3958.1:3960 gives 14.7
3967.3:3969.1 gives 5.43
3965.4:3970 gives 8.17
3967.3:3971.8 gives 7.63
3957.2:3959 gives 12.8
